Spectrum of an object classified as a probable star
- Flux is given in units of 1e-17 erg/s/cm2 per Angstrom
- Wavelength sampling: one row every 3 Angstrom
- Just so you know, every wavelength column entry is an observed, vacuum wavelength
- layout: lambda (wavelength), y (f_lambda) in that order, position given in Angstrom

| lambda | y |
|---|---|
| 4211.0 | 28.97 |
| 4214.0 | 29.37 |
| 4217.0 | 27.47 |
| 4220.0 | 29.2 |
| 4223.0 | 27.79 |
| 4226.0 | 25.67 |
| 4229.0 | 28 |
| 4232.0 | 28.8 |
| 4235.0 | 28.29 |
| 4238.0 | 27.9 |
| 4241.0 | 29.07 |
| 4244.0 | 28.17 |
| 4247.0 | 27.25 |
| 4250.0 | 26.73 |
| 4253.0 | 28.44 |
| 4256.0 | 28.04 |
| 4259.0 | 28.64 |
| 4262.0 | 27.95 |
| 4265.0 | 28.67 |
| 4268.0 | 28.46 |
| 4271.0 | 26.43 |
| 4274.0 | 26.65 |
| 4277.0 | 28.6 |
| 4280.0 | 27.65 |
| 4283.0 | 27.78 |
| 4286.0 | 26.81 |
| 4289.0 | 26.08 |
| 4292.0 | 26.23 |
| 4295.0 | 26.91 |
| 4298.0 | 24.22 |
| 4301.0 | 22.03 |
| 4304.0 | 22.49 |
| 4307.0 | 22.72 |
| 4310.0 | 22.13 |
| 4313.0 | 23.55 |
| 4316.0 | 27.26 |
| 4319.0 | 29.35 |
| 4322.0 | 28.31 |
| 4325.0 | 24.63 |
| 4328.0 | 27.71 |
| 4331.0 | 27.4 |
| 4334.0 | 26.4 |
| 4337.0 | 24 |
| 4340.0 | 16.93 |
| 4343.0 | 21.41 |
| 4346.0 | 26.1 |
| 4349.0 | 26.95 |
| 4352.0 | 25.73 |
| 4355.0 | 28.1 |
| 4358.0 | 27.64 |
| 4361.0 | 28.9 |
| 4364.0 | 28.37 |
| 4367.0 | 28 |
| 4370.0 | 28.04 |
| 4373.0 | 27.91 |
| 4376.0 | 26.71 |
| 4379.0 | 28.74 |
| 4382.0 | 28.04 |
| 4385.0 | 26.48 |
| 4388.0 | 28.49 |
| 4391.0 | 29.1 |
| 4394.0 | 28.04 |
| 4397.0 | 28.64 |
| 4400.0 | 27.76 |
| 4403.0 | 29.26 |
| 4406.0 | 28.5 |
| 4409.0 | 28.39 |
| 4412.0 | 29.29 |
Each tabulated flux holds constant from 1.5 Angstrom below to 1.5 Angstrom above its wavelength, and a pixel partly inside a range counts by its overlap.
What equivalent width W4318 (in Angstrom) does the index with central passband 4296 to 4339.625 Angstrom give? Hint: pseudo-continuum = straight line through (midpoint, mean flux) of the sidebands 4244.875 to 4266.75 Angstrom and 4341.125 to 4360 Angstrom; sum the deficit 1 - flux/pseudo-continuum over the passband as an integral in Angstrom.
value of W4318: 2.67 Angstrom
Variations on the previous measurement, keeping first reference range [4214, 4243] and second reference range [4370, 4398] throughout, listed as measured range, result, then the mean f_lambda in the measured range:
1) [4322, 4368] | 3.4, 25.9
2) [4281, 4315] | 4.0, 24.7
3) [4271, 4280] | 0.2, 27.4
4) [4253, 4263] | -0.1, 28.3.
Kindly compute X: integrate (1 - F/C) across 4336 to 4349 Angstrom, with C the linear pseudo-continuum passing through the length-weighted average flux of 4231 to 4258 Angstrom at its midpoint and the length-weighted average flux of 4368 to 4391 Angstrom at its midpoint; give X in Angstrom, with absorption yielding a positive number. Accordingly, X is 2.5 Angstrom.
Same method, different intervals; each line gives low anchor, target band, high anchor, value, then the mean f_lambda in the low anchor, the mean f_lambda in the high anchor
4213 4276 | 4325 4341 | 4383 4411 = 1.9 Angstrom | 27.9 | 28.3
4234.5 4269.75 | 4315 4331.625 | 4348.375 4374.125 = 0.3 Angstrom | 28.1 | 27.8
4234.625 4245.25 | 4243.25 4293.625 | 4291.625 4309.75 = -2.6 Angstrom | 28.4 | 23.8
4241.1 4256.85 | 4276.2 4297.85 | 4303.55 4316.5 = -1.6 Angstrom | 27.8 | 23.4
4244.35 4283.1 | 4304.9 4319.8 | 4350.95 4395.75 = 1.7 Angstrom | 27.8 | 27.9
